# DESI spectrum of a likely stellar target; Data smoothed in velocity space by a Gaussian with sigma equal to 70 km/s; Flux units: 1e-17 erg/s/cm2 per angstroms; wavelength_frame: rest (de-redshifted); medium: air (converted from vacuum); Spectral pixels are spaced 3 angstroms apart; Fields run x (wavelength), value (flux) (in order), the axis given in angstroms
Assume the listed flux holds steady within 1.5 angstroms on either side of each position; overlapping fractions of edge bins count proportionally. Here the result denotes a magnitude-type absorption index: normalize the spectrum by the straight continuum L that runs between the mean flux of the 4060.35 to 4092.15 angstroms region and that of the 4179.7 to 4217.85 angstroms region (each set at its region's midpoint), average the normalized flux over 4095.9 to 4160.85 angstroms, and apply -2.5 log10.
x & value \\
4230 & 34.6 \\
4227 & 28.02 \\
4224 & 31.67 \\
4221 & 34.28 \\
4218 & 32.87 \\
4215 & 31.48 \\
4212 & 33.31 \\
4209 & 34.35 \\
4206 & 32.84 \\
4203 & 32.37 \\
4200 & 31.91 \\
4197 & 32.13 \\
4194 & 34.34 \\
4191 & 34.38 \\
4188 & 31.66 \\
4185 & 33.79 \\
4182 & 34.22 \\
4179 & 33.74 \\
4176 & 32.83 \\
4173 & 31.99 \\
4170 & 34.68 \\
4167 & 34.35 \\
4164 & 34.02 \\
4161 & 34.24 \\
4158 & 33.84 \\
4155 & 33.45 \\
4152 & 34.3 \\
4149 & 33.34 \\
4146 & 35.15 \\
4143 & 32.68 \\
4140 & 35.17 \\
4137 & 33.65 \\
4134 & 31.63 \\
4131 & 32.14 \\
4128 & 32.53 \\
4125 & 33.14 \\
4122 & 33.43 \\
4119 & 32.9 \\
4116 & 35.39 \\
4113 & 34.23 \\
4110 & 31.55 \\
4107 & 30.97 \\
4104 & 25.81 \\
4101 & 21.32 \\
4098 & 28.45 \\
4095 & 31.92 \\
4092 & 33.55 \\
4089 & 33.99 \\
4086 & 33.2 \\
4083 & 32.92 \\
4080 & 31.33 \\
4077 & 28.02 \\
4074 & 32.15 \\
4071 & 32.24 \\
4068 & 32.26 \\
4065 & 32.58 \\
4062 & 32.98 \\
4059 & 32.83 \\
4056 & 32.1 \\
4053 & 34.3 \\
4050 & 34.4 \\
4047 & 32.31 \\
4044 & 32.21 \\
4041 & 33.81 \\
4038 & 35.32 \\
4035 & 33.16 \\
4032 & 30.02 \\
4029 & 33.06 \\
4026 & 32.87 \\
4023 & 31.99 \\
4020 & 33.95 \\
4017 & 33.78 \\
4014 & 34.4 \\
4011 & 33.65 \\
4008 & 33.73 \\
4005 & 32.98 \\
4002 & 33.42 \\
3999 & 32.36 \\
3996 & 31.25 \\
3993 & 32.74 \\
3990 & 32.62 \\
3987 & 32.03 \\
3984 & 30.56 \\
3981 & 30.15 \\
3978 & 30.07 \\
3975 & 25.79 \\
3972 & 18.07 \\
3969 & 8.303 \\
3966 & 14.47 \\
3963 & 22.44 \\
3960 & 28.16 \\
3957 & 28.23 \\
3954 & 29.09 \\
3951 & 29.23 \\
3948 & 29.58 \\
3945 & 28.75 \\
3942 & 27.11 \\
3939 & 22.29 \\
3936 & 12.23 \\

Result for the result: 0.01 mag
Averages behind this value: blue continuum 32.2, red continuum 33.1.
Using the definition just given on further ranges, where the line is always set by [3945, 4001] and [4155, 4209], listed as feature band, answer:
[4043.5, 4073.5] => -0.110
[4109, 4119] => -0.079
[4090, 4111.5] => 0.063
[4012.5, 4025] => -0.178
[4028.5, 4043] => -0.143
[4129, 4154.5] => -0.043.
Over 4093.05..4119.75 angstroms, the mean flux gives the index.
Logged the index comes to 30.3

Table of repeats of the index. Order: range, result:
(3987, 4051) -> 33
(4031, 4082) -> 32.5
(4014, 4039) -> 33.1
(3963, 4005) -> 27.1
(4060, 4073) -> 32.5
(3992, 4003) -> 32.4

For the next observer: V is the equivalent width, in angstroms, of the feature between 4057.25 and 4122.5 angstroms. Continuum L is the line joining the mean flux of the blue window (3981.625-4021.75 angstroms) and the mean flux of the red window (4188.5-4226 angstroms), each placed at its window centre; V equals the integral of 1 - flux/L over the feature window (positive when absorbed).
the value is 2.64 angstroms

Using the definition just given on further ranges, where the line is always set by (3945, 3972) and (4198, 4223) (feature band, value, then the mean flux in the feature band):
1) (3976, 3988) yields -2.9 angstroms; 30.4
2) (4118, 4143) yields -2.6 angstroms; 33.1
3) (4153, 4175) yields -1.8 angstroms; 33.8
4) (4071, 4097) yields -3.5 angstroms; 32.1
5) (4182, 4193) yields -0.5 angstroms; 33.5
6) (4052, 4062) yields -2.1 angstroms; 33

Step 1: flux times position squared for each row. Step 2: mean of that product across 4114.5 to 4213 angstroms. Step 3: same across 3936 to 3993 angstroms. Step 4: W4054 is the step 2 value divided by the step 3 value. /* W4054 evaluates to 1.4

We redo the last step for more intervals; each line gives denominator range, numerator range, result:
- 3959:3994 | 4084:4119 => 1.30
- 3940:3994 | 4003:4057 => 1.30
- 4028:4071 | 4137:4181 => 1.08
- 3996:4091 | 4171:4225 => 1.08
